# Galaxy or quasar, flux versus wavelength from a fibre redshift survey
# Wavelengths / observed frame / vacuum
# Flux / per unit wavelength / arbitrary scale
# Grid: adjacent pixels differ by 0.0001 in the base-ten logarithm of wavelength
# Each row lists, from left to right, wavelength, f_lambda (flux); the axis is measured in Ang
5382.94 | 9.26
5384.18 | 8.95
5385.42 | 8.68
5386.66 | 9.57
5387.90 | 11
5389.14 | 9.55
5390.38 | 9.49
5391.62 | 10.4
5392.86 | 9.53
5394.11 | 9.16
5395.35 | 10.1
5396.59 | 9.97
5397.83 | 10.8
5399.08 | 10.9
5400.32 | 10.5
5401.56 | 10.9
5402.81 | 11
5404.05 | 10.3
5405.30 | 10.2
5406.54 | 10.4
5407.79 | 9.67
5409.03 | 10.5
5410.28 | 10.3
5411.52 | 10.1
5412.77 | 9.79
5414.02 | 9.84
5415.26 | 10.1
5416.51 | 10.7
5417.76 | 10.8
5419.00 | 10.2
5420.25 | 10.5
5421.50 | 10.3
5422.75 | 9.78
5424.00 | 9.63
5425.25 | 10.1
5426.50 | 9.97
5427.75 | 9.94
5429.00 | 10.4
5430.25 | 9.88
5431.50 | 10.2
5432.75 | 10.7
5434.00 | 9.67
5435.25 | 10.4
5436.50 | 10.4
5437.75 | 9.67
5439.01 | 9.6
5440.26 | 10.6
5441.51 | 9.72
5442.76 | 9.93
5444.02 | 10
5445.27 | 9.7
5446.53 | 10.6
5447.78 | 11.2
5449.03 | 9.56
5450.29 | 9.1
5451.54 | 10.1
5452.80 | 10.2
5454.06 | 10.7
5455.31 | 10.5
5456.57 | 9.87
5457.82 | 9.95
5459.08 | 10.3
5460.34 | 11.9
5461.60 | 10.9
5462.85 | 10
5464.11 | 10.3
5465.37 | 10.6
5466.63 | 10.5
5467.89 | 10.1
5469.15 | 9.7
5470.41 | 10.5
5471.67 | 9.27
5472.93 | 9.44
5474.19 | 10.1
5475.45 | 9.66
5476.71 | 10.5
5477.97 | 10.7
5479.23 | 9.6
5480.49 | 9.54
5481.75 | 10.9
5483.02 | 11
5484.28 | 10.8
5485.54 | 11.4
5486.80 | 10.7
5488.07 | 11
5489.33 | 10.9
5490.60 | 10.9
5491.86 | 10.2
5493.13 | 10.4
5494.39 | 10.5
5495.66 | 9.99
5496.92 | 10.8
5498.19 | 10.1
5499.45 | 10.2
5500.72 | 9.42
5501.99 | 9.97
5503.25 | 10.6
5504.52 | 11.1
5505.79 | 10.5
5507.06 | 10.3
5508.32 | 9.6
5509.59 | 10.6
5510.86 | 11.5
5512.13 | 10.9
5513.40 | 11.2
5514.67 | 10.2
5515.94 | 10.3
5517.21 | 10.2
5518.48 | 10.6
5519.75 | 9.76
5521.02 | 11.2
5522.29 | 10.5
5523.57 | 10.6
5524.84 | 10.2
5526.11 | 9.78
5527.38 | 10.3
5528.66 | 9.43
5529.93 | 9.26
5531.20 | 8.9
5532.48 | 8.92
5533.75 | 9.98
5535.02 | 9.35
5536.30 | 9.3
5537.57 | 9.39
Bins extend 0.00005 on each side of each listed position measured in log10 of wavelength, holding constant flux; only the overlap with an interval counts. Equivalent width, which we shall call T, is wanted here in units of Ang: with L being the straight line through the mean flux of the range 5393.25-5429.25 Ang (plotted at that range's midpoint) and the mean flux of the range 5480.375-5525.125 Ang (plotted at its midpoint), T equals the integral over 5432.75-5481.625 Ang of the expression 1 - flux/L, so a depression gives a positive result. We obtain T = 1.1 Ang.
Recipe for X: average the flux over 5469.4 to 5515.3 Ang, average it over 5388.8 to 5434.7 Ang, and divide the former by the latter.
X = 1.02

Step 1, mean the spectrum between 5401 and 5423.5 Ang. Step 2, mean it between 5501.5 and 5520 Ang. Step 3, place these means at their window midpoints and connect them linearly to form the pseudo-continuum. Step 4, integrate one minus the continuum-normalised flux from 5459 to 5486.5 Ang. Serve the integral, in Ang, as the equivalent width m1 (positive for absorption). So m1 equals 0.2 Ang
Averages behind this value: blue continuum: 10.3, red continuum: 10.5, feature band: 10.4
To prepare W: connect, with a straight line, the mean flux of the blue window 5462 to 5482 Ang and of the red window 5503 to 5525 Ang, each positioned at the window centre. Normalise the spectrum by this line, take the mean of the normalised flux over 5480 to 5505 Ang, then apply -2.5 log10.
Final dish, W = -0.02 mag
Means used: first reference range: 10.1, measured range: 10.5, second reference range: 10.6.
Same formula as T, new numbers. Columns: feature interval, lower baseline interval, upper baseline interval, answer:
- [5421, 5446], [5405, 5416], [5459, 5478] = 0.3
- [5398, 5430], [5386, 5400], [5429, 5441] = -0.6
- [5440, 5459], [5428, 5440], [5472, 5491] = 0.2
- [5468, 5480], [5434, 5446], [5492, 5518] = 0.3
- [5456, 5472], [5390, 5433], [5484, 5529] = 0.0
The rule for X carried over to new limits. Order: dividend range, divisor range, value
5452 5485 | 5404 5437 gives 1.01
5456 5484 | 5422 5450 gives 1.02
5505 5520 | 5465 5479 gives 1.04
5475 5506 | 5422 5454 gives 1.04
